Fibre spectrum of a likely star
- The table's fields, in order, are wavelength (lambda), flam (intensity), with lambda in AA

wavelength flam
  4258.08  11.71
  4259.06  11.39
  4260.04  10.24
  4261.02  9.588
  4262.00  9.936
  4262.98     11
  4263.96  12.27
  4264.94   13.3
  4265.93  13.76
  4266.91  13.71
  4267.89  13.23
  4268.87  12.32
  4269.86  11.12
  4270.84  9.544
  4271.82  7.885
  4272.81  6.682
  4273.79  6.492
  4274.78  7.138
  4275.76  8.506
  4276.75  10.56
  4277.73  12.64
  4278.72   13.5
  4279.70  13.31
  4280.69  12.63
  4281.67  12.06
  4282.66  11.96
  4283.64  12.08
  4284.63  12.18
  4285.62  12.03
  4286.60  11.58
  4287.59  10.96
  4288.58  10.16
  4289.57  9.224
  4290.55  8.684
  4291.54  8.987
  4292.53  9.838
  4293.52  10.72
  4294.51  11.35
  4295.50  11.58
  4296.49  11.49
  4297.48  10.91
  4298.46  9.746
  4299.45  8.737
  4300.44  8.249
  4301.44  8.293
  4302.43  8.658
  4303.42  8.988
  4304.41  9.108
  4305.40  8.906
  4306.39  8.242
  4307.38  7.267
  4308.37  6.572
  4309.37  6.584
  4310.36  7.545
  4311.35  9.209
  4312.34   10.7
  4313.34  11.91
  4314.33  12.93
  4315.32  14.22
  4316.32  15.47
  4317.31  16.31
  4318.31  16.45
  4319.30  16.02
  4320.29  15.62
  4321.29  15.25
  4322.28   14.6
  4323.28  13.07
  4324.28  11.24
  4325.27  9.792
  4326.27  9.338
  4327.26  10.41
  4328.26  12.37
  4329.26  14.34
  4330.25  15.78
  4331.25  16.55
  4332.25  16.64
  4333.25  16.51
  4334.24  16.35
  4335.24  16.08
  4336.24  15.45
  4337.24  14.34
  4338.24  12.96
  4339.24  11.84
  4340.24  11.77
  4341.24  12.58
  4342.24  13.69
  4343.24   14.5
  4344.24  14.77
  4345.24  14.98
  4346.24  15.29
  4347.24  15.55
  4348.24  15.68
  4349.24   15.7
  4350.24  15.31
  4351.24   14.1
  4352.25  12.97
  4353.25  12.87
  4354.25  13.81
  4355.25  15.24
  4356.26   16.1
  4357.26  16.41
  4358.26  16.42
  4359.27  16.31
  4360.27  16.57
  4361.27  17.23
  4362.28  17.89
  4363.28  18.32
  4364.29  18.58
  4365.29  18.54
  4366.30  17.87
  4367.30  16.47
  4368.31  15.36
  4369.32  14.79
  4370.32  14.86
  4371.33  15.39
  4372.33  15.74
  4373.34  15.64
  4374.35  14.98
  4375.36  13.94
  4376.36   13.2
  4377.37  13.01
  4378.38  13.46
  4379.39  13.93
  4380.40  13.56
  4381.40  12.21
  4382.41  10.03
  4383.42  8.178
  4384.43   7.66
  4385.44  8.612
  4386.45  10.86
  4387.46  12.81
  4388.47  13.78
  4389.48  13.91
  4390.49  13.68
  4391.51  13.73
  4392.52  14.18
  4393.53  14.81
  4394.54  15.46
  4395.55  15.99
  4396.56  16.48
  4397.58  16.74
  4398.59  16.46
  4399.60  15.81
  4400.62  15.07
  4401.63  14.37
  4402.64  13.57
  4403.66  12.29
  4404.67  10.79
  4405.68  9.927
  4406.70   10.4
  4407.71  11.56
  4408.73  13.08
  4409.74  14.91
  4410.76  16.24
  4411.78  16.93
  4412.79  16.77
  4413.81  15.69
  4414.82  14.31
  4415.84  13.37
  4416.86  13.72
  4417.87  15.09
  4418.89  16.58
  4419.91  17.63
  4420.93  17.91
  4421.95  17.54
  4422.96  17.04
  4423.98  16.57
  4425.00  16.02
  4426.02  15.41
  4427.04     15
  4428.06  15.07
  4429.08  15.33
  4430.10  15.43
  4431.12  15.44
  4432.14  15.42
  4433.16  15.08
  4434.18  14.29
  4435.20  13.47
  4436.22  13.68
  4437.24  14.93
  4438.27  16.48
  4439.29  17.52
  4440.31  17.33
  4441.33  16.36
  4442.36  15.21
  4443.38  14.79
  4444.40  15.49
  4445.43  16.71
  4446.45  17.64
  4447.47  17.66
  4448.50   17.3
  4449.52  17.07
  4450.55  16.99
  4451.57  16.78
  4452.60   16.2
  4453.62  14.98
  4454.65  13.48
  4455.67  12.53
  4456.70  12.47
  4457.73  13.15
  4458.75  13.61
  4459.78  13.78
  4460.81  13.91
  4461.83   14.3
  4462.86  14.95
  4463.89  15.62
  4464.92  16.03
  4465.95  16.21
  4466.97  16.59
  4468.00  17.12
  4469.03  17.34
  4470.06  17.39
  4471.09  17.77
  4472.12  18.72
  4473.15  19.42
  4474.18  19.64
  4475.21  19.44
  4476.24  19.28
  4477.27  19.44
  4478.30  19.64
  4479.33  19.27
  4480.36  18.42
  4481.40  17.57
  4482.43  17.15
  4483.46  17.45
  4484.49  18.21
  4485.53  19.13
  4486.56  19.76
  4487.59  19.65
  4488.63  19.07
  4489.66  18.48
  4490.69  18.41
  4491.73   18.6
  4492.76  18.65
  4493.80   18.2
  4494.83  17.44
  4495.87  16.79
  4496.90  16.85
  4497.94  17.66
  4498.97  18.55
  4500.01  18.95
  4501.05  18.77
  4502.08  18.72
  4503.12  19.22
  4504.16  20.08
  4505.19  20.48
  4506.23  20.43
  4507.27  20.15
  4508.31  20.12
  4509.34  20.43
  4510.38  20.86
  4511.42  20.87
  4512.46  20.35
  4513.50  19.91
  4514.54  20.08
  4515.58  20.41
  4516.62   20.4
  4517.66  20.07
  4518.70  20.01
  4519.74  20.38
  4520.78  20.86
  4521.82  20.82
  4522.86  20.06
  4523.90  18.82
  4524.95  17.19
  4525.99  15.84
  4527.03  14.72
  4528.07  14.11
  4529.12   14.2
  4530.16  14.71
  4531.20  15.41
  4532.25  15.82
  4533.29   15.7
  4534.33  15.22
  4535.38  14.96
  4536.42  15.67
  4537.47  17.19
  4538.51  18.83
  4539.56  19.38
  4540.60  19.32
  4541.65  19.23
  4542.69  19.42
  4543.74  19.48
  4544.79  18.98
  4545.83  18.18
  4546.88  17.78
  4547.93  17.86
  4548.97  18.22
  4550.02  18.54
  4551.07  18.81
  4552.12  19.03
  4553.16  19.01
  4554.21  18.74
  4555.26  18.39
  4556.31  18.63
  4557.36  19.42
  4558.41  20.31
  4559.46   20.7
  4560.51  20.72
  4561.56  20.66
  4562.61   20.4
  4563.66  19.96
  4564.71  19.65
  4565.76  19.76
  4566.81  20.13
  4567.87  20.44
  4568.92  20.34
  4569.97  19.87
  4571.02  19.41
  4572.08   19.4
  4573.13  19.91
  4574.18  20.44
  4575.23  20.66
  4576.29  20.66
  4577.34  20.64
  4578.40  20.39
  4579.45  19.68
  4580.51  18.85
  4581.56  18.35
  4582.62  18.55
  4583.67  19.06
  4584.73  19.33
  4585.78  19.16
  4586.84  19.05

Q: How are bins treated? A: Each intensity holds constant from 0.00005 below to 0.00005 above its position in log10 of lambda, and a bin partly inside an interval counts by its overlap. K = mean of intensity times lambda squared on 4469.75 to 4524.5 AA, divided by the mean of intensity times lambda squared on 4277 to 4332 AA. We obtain 1.84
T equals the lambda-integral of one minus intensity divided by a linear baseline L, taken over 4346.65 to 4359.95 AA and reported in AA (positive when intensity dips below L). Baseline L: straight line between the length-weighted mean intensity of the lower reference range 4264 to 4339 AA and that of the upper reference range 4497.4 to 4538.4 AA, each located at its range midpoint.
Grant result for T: -1.9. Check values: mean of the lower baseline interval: 11.6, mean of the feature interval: 15.1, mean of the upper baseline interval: 18.4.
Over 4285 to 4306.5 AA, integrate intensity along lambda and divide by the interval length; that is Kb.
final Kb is 9.88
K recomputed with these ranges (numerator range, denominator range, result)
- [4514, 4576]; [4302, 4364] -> 1.52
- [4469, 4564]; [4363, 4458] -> 1.32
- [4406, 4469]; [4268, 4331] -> 1.49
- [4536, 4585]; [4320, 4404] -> 1.47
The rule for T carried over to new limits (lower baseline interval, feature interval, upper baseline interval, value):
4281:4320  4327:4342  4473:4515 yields -2.7 AA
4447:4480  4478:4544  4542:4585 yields -2.1 AA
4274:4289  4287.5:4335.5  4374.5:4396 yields 0.8 AA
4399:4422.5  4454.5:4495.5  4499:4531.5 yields 0.2 AA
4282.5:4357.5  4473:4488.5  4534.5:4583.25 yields -1.7 AA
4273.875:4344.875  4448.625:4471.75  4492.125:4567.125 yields 1.5 AA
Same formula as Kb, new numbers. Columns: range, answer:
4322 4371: 14.9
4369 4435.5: 14.3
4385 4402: 14.3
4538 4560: 19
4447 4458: 15.4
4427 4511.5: 17.2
